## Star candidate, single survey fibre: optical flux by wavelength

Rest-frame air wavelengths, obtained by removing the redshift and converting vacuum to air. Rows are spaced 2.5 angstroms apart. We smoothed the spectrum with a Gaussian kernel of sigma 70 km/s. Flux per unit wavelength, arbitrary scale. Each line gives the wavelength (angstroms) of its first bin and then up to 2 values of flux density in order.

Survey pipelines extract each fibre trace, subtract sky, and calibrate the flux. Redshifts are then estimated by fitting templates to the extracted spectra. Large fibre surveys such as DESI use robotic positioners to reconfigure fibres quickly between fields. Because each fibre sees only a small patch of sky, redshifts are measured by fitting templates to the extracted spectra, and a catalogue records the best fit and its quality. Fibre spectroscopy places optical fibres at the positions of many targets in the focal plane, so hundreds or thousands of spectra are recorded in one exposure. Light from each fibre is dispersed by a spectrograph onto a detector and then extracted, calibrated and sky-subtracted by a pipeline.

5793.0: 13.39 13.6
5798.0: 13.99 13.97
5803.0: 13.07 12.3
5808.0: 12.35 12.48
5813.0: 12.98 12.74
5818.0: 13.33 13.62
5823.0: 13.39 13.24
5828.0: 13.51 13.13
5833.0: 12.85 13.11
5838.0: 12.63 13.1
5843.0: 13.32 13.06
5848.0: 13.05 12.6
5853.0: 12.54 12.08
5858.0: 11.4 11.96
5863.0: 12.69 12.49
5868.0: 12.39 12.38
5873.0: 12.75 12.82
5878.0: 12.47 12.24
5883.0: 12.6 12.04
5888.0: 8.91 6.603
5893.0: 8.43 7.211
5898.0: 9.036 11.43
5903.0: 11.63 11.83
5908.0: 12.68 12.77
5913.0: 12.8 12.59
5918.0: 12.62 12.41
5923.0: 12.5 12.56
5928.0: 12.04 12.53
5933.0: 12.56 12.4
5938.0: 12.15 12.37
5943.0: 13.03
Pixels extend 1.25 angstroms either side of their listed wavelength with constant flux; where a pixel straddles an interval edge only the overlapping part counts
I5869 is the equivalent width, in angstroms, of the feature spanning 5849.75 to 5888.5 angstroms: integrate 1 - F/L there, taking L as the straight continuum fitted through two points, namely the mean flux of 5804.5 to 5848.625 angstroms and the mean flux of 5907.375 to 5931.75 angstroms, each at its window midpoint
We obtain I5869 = 1.8 angstroms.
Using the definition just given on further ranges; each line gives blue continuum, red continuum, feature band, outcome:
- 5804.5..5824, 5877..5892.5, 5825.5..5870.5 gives -3.3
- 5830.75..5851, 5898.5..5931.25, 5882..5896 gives 3.5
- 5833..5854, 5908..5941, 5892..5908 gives 3.1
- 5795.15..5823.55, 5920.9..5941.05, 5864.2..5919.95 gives 5.4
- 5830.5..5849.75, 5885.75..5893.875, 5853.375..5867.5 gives -1.3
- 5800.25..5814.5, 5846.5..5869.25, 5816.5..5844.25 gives -1.3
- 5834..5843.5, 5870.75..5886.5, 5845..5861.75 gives 0.6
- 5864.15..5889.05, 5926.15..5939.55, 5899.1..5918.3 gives 0.0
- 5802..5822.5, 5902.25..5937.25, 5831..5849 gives -0.4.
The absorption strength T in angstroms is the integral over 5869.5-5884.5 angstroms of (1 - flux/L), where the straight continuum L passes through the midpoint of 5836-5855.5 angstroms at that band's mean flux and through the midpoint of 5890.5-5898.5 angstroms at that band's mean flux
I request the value -4.5 angstroms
